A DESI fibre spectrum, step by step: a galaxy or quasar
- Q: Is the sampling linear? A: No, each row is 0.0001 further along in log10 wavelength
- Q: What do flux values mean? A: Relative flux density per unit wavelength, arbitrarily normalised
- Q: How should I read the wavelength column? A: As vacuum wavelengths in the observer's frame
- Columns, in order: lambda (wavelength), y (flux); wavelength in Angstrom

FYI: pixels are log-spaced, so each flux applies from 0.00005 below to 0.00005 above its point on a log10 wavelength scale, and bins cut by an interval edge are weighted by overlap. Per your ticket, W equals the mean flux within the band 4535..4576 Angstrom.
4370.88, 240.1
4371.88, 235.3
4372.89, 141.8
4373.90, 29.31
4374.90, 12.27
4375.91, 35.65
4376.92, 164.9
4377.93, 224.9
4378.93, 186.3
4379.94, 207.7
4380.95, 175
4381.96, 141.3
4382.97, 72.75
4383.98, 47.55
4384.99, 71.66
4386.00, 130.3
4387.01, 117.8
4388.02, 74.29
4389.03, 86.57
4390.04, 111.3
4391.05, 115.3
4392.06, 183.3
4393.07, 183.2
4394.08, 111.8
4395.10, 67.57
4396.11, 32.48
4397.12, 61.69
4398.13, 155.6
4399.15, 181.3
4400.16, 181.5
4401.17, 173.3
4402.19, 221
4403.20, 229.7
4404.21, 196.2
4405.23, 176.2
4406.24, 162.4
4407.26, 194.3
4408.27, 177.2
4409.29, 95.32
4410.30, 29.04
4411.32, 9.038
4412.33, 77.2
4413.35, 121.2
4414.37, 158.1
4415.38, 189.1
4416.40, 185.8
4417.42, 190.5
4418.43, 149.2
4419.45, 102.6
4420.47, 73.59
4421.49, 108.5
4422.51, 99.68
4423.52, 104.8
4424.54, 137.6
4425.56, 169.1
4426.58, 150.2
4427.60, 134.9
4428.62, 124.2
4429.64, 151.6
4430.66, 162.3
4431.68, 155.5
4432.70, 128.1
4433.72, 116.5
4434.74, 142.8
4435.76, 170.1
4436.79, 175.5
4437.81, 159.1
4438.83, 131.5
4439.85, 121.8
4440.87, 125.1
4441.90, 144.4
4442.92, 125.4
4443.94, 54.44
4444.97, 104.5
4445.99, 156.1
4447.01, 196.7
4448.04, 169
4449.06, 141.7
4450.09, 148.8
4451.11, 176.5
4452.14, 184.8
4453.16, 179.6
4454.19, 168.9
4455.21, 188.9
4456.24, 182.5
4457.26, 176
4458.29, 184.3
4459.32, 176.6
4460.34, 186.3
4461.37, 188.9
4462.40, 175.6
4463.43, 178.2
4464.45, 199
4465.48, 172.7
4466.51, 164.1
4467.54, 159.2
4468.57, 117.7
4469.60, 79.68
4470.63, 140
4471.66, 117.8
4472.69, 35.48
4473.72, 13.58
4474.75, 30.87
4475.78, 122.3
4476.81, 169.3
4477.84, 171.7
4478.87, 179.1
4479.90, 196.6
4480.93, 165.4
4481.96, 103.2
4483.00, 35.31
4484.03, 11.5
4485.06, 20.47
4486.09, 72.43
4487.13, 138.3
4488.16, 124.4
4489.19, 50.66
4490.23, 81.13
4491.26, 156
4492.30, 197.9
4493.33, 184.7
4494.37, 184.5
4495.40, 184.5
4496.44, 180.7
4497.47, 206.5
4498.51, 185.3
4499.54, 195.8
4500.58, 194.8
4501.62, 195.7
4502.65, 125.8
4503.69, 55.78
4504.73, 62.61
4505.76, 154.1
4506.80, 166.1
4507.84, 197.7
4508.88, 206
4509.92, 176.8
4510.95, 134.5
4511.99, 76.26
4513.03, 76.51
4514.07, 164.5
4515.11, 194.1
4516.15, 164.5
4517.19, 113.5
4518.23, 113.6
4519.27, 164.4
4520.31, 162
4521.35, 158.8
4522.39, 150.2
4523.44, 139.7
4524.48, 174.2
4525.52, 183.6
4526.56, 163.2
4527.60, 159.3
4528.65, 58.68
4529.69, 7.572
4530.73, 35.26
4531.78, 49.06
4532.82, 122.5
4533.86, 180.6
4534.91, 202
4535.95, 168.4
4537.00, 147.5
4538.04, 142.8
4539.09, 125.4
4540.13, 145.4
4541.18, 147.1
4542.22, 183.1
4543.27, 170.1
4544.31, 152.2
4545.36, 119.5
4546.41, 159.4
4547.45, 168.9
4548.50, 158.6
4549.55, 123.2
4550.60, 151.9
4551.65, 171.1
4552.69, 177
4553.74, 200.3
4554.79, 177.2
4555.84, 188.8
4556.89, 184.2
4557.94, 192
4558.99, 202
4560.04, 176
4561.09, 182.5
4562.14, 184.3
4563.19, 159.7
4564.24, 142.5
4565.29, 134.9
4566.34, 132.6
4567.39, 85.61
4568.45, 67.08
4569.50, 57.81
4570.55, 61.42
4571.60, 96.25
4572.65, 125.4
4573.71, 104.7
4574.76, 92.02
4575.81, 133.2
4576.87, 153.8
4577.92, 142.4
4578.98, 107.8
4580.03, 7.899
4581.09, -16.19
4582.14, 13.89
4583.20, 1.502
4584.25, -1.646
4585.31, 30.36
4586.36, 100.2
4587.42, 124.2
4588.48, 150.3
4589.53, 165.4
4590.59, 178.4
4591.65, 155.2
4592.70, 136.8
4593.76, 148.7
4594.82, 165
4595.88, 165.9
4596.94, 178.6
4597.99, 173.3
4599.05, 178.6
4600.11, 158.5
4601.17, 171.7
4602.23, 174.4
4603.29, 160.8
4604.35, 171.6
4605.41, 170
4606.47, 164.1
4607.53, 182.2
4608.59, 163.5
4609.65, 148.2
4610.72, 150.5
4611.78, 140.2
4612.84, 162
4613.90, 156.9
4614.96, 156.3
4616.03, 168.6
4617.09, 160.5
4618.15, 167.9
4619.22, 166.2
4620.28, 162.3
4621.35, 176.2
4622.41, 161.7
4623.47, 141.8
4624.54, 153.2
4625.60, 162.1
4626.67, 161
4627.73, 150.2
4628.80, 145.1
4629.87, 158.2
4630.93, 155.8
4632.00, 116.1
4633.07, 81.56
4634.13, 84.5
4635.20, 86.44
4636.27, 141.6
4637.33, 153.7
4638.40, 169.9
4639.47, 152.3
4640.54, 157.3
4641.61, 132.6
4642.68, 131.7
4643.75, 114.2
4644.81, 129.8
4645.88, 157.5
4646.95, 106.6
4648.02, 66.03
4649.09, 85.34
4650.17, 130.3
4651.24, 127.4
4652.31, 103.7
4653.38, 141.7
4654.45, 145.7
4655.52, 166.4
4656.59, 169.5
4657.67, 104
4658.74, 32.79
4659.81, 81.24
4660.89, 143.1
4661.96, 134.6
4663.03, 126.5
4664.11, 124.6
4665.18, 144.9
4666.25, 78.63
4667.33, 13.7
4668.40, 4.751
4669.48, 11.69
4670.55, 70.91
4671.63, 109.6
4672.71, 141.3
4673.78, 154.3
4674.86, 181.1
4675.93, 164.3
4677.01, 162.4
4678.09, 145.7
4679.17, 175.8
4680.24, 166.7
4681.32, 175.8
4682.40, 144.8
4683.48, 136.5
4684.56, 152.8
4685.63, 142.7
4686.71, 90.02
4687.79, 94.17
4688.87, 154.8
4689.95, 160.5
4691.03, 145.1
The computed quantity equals 147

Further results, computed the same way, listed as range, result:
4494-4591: 136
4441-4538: 141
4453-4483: 147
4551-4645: 139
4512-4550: 139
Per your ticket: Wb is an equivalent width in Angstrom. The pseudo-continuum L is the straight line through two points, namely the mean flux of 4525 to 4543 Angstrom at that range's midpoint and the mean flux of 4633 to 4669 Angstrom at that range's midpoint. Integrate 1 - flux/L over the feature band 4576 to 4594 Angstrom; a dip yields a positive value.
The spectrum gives 4.4 Angstrom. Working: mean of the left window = 131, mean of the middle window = 93.9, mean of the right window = 116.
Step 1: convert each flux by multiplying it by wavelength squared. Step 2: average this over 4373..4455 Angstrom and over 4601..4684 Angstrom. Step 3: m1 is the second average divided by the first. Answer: 1.11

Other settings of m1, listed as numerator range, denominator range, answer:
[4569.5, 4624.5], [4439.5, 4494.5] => 1.03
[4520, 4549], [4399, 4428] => 1.03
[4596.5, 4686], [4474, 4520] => 1.07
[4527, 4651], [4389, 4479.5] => 1.03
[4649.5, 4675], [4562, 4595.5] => 1.09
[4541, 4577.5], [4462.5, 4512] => 1.11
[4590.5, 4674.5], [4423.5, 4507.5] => 1.03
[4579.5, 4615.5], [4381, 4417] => 1.11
